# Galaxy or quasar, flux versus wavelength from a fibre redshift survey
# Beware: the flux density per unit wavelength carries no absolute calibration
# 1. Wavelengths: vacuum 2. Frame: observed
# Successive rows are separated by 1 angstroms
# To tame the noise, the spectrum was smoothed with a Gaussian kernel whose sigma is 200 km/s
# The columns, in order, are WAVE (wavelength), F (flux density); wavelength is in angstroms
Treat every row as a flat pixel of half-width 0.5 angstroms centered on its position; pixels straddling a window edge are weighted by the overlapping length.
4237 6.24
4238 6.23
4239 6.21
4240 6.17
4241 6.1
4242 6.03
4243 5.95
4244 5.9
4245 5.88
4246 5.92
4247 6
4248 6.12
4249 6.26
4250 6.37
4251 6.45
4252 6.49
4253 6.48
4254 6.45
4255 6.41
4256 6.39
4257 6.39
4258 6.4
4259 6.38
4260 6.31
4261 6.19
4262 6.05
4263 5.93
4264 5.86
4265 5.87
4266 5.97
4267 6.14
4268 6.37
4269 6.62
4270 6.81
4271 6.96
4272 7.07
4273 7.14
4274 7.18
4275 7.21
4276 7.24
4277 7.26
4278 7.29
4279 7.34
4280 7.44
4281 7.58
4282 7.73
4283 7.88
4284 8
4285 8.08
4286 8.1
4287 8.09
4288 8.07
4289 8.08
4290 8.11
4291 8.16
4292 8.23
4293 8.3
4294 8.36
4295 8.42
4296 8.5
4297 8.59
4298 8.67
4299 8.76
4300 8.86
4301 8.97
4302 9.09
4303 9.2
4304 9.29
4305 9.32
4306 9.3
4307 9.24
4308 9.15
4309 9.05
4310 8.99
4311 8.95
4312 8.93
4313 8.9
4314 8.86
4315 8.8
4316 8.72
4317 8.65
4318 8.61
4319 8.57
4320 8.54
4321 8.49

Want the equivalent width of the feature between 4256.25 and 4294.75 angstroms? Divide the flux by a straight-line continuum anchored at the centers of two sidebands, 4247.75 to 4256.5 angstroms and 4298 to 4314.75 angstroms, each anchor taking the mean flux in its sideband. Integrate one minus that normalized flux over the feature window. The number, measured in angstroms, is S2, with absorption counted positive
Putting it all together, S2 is 2.0 angstroms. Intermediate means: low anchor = 6.39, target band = 7.17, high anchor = 9.04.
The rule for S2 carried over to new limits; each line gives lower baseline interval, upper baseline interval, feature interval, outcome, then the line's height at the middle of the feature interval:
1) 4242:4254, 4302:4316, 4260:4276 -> 1.4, 7.12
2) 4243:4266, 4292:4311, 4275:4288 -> 0.1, 7.73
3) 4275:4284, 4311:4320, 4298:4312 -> -1.1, 8.38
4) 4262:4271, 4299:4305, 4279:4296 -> -0.3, 7.91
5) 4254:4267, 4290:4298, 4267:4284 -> 0.0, 7.16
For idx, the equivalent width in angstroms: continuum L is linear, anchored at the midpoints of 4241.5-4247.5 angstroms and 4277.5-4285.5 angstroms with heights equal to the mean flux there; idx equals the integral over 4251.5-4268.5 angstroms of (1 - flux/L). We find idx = 1.06 angstroms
